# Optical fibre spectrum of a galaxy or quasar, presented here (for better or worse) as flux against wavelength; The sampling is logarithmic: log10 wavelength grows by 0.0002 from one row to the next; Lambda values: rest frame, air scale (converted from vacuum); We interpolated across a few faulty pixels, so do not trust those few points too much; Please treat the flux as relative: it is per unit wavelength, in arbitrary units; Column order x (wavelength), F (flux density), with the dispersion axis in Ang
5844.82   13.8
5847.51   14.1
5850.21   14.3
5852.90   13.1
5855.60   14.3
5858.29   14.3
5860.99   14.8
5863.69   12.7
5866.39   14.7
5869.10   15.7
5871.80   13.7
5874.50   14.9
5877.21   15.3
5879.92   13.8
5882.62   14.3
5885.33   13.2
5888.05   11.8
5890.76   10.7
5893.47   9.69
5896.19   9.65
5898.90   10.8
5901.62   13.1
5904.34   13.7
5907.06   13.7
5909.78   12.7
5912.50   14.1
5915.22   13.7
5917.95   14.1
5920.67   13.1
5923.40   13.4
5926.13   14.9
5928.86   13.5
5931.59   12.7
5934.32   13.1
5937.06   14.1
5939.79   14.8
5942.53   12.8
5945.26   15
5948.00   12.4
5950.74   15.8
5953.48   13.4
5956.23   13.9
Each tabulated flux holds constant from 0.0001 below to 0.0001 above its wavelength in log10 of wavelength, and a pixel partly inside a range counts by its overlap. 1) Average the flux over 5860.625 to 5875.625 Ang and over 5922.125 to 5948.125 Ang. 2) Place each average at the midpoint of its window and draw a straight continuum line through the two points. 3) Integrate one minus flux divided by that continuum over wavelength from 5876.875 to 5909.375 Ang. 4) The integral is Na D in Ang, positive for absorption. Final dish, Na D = 4.0 Ang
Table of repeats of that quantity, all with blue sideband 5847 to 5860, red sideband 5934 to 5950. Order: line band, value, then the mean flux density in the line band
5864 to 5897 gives 1.92 Ang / 13.2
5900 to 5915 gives 0.51 Ang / 13.4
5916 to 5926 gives 0.12 Ang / 13.7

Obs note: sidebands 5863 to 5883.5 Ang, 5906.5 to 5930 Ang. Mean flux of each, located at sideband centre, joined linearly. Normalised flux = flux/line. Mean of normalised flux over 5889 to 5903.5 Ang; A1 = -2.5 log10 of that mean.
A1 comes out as 0.27 mag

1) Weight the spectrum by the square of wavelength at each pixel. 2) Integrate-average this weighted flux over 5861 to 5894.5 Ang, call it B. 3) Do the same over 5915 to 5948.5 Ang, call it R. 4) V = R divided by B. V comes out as 1.04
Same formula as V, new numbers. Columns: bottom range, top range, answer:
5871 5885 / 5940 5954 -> 1.00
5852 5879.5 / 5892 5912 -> 0.85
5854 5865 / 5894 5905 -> 0.83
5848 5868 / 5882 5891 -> 0.90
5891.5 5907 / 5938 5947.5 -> 1.23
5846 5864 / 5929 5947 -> 1.01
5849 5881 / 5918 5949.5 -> 0.98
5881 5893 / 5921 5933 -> 1.12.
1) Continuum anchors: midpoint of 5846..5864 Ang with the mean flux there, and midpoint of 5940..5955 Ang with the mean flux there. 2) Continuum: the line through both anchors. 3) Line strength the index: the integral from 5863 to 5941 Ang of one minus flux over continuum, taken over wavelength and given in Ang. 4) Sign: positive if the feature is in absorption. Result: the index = 3.8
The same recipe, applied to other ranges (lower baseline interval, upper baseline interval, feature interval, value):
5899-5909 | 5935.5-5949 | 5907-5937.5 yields -0.3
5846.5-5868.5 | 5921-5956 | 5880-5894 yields 1.7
